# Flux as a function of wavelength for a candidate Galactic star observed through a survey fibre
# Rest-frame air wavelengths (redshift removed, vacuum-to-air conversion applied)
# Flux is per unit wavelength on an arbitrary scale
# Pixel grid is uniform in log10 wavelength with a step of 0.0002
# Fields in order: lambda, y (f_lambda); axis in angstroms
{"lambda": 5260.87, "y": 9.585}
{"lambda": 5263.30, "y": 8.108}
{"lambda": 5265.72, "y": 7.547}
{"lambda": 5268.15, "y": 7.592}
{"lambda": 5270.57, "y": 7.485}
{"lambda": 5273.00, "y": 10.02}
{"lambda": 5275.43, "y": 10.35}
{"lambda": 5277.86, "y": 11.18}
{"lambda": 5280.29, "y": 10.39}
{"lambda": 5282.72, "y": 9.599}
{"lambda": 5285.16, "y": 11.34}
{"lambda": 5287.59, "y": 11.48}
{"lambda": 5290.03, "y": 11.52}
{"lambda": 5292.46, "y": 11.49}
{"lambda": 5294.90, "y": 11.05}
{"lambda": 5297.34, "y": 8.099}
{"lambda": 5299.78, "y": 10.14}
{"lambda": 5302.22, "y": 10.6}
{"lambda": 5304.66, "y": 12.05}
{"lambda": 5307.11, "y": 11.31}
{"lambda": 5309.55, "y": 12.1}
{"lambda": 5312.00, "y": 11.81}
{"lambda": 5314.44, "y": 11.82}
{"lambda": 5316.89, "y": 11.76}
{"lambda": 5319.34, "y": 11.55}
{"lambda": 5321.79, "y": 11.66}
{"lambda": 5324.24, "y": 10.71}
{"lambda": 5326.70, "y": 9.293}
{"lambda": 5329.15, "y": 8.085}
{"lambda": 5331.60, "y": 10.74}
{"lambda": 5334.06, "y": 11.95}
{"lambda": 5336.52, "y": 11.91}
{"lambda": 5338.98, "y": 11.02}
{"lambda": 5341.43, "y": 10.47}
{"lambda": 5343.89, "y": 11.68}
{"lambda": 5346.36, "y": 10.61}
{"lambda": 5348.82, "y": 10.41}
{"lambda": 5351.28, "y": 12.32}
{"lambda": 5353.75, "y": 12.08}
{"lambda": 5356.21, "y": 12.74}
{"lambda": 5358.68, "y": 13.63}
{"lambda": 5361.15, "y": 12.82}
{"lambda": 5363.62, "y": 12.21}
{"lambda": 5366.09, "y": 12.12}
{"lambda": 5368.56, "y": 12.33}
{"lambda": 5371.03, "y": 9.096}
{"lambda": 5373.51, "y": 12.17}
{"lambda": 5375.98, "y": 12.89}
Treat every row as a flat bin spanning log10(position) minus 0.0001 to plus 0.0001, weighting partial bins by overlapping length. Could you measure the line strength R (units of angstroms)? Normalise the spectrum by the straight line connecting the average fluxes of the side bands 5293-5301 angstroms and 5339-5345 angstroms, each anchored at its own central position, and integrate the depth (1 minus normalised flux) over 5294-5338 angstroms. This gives -2.3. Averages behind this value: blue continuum 9.91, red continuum 11.1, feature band 10.9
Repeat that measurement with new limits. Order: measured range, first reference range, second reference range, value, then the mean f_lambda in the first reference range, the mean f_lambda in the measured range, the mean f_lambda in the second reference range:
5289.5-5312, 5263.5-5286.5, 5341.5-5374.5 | -1.7 angstroms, 9.45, 11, 11.8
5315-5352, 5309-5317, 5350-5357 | 3.6 angstroms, 11.9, 10.9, 12.4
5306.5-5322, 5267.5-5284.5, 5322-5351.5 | -2.1 angstroms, 9.64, 11.7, 10.7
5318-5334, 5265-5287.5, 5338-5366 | 0.9 angstroms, 9.64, 10.5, 11.8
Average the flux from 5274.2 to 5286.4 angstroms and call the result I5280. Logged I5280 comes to 10.6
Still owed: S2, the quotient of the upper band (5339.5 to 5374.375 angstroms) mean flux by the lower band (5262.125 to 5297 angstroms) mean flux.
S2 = 1.19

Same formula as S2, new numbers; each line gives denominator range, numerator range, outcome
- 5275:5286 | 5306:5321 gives 1.11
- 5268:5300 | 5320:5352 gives 1.06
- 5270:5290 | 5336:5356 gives 1.09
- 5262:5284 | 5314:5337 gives 1.19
